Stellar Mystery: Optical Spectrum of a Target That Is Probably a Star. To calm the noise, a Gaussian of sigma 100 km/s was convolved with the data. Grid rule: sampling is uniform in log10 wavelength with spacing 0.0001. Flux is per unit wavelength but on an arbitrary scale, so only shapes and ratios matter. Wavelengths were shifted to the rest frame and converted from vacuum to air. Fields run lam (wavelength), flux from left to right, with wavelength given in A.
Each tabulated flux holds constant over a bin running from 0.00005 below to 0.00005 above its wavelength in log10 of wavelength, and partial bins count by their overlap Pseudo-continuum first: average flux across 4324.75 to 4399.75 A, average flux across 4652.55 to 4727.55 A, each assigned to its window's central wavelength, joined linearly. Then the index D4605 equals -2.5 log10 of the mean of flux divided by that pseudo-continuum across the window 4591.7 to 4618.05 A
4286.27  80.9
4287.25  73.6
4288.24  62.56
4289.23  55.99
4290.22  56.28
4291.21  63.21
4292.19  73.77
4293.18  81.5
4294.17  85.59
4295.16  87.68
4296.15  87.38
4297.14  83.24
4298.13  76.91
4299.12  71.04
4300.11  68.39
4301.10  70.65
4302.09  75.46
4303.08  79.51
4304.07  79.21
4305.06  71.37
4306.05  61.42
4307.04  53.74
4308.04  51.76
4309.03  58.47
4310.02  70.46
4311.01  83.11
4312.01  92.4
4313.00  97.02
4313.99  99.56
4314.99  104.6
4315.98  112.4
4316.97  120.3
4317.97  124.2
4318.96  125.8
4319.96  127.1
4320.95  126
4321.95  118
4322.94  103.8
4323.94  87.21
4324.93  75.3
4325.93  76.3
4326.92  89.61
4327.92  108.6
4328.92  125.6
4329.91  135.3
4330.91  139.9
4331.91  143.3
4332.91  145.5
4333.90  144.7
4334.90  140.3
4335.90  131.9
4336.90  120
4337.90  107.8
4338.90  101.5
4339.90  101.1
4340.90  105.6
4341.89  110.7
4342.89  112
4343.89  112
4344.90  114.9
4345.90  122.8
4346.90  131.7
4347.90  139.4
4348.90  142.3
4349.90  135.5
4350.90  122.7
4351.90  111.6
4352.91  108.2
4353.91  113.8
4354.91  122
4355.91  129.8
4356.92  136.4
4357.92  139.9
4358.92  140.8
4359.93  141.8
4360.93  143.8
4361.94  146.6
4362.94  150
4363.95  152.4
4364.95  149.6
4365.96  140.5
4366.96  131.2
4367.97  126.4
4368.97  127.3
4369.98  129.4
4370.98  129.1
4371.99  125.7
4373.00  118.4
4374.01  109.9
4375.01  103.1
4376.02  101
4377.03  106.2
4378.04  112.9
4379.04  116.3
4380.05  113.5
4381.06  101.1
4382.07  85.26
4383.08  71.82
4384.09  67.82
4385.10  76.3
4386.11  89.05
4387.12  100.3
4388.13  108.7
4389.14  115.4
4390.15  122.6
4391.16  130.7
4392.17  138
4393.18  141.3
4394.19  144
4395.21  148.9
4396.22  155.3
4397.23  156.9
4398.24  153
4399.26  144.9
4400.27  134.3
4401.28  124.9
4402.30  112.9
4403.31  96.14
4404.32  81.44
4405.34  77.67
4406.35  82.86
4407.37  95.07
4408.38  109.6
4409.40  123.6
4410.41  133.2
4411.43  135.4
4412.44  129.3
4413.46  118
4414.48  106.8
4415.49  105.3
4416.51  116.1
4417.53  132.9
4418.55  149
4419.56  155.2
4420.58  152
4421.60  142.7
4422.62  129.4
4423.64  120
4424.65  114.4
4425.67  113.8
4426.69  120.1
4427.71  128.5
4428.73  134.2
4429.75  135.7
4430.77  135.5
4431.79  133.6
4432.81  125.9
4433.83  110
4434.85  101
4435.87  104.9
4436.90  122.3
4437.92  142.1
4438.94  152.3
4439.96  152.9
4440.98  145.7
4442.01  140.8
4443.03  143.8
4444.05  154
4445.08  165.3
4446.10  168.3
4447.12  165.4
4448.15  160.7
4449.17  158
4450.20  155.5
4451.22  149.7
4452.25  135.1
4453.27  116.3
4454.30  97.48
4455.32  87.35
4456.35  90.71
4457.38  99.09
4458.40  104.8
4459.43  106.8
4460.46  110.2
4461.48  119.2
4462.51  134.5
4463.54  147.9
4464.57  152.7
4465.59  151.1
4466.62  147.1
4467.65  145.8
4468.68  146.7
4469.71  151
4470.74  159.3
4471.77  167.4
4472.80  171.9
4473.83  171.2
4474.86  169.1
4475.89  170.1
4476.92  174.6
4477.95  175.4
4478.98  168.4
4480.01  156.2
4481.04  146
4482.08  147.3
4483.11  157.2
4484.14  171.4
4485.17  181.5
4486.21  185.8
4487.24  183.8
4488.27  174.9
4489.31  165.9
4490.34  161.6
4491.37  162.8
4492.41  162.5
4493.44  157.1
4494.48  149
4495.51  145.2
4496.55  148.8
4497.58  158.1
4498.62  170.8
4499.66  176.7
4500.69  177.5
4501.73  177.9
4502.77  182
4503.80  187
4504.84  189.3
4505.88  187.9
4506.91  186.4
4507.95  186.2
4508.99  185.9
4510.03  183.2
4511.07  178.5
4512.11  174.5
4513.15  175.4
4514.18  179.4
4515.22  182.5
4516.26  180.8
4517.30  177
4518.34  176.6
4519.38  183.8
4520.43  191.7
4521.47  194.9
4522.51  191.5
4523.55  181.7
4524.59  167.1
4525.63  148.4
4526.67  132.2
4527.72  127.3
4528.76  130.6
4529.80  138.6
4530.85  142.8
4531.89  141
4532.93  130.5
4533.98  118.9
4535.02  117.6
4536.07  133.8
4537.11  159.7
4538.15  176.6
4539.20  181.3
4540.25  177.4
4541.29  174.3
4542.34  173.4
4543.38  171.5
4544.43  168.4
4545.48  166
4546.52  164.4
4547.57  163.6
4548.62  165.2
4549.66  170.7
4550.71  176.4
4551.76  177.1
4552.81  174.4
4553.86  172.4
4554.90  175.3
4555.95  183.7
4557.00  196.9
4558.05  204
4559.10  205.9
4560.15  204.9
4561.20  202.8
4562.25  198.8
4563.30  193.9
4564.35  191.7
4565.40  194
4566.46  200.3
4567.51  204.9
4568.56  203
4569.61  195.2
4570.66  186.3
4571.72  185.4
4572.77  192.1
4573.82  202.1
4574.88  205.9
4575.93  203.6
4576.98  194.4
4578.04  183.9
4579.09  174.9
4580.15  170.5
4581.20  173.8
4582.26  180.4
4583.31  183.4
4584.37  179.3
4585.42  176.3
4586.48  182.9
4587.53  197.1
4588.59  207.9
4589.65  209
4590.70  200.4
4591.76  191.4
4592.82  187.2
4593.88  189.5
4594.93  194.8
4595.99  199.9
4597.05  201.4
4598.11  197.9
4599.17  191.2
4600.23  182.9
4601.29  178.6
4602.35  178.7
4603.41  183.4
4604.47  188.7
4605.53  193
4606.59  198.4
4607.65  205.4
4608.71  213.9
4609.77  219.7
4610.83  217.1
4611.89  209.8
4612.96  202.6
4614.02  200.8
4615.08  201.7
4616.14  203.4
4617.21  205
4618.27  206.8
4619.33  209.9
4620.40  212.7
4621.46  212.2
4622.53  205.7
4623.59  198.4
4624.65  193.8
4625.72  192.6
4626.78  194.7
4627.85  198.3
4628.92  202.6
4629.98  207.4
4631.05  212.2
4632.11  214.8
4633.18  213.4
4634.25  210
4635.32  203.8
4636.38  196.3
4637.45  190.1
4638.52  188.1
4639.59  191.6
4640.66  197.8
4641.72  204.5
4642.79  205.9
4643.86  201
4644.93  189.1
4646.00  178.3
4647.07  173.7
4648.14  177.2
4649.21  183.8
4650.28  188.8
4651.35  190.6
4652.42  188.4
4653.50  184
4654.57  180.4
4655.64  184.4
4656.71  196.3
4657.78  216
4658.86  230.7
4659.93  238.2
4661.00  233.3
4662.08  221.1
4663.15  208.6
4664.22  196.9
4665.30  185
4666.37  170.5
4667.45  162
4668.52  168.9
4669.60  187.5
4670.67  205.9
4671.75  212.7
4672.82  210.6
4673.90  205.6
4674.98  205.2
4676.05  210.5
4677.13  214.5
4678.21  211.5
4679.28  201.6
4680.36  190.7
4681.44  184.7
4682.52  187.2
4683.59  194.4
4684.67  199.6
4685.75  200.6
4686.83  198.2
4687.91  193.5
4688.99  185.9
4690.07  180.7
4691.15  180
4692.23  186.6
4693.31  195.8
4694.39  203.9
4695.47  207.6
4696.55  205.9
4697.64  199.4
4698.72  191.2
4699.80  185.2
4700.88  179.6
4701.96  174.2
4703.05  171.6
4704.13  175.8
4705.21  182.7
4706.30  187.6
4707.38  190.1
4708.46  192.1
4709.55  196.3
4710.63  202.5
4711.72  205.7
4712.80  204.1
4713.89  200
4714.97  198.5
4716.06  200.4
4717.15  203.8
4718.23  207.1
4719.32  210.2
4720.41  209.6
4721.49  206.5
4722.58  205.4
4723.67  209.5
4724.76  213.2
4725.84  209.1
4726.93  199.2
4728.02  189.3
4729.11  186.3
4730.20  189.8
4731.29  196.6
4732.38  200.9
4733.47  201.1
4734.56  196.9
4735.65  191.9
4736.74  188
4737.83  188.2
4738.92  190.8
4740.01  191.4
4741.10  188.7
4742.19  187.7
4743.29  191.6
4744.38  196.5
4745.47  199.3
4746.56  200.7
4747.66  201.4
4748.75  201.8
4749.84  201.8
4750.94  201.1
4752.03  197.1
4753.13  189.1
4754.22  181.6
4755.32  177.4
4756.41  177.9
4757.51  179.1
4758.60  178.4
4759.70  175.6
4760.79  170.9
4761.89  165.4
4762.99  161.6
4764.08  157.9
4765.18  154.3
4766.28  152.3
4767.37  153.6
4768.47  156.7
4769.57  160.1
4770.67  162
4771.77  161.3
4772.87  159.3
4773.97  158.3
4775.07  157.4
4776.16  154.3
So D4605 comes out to -0.11 mag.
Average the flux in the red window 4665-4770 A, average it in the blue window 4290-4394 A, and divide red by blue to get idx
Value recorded 1.75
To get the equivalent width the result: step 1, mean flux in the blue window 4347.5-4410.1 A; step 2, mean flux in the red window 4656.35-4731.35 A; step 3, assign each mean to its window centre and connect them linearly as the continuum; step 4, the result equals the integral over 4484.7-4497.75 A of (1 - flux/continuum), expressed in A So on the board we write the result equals -1.4 A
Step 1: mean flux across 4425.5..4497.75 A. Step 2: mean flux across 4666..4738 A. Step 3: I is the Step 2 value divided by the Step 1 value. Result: 1.35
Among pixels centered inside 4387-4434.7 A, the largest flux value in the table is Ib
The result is 156.9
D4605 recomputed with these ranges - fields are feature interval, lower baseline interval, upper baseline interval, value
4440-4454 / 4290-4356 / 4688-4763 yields -0.15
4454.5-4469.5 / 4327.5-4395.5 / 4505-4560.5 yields 0.21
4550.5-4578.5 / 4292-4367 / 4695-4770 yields -0.23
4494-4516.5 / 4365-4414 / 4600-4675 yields -0.13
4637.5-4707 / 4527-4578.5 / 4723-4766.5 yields -0.06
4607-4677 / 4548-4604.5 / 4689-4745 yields -0.05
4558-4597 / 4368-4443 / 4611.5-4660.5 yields -0.08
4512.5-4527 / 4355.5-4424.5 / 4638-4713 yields -0.14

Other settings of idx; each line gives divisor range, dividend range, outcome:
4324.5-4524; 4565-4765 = 1.41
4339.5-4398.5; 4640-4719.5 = 1.60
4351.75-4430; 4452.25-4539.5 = 1.29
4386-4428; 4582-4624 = 1.60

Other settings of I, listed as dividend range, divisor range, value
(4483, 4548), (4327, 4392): 1.38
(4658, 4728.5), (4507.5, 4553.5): 1.20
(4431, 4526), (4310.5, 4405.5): 1.31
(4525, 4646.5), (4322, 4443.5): 1.53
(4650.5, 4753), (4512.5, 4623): 1.07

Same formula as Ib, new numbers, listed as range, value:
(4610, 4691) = 238.2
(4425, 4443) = 152.9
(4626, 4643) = 214.8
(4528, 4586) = 205.9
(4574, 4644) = 219.7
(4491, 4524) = 194.9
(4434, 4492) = 185.8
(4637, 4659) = 230.7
